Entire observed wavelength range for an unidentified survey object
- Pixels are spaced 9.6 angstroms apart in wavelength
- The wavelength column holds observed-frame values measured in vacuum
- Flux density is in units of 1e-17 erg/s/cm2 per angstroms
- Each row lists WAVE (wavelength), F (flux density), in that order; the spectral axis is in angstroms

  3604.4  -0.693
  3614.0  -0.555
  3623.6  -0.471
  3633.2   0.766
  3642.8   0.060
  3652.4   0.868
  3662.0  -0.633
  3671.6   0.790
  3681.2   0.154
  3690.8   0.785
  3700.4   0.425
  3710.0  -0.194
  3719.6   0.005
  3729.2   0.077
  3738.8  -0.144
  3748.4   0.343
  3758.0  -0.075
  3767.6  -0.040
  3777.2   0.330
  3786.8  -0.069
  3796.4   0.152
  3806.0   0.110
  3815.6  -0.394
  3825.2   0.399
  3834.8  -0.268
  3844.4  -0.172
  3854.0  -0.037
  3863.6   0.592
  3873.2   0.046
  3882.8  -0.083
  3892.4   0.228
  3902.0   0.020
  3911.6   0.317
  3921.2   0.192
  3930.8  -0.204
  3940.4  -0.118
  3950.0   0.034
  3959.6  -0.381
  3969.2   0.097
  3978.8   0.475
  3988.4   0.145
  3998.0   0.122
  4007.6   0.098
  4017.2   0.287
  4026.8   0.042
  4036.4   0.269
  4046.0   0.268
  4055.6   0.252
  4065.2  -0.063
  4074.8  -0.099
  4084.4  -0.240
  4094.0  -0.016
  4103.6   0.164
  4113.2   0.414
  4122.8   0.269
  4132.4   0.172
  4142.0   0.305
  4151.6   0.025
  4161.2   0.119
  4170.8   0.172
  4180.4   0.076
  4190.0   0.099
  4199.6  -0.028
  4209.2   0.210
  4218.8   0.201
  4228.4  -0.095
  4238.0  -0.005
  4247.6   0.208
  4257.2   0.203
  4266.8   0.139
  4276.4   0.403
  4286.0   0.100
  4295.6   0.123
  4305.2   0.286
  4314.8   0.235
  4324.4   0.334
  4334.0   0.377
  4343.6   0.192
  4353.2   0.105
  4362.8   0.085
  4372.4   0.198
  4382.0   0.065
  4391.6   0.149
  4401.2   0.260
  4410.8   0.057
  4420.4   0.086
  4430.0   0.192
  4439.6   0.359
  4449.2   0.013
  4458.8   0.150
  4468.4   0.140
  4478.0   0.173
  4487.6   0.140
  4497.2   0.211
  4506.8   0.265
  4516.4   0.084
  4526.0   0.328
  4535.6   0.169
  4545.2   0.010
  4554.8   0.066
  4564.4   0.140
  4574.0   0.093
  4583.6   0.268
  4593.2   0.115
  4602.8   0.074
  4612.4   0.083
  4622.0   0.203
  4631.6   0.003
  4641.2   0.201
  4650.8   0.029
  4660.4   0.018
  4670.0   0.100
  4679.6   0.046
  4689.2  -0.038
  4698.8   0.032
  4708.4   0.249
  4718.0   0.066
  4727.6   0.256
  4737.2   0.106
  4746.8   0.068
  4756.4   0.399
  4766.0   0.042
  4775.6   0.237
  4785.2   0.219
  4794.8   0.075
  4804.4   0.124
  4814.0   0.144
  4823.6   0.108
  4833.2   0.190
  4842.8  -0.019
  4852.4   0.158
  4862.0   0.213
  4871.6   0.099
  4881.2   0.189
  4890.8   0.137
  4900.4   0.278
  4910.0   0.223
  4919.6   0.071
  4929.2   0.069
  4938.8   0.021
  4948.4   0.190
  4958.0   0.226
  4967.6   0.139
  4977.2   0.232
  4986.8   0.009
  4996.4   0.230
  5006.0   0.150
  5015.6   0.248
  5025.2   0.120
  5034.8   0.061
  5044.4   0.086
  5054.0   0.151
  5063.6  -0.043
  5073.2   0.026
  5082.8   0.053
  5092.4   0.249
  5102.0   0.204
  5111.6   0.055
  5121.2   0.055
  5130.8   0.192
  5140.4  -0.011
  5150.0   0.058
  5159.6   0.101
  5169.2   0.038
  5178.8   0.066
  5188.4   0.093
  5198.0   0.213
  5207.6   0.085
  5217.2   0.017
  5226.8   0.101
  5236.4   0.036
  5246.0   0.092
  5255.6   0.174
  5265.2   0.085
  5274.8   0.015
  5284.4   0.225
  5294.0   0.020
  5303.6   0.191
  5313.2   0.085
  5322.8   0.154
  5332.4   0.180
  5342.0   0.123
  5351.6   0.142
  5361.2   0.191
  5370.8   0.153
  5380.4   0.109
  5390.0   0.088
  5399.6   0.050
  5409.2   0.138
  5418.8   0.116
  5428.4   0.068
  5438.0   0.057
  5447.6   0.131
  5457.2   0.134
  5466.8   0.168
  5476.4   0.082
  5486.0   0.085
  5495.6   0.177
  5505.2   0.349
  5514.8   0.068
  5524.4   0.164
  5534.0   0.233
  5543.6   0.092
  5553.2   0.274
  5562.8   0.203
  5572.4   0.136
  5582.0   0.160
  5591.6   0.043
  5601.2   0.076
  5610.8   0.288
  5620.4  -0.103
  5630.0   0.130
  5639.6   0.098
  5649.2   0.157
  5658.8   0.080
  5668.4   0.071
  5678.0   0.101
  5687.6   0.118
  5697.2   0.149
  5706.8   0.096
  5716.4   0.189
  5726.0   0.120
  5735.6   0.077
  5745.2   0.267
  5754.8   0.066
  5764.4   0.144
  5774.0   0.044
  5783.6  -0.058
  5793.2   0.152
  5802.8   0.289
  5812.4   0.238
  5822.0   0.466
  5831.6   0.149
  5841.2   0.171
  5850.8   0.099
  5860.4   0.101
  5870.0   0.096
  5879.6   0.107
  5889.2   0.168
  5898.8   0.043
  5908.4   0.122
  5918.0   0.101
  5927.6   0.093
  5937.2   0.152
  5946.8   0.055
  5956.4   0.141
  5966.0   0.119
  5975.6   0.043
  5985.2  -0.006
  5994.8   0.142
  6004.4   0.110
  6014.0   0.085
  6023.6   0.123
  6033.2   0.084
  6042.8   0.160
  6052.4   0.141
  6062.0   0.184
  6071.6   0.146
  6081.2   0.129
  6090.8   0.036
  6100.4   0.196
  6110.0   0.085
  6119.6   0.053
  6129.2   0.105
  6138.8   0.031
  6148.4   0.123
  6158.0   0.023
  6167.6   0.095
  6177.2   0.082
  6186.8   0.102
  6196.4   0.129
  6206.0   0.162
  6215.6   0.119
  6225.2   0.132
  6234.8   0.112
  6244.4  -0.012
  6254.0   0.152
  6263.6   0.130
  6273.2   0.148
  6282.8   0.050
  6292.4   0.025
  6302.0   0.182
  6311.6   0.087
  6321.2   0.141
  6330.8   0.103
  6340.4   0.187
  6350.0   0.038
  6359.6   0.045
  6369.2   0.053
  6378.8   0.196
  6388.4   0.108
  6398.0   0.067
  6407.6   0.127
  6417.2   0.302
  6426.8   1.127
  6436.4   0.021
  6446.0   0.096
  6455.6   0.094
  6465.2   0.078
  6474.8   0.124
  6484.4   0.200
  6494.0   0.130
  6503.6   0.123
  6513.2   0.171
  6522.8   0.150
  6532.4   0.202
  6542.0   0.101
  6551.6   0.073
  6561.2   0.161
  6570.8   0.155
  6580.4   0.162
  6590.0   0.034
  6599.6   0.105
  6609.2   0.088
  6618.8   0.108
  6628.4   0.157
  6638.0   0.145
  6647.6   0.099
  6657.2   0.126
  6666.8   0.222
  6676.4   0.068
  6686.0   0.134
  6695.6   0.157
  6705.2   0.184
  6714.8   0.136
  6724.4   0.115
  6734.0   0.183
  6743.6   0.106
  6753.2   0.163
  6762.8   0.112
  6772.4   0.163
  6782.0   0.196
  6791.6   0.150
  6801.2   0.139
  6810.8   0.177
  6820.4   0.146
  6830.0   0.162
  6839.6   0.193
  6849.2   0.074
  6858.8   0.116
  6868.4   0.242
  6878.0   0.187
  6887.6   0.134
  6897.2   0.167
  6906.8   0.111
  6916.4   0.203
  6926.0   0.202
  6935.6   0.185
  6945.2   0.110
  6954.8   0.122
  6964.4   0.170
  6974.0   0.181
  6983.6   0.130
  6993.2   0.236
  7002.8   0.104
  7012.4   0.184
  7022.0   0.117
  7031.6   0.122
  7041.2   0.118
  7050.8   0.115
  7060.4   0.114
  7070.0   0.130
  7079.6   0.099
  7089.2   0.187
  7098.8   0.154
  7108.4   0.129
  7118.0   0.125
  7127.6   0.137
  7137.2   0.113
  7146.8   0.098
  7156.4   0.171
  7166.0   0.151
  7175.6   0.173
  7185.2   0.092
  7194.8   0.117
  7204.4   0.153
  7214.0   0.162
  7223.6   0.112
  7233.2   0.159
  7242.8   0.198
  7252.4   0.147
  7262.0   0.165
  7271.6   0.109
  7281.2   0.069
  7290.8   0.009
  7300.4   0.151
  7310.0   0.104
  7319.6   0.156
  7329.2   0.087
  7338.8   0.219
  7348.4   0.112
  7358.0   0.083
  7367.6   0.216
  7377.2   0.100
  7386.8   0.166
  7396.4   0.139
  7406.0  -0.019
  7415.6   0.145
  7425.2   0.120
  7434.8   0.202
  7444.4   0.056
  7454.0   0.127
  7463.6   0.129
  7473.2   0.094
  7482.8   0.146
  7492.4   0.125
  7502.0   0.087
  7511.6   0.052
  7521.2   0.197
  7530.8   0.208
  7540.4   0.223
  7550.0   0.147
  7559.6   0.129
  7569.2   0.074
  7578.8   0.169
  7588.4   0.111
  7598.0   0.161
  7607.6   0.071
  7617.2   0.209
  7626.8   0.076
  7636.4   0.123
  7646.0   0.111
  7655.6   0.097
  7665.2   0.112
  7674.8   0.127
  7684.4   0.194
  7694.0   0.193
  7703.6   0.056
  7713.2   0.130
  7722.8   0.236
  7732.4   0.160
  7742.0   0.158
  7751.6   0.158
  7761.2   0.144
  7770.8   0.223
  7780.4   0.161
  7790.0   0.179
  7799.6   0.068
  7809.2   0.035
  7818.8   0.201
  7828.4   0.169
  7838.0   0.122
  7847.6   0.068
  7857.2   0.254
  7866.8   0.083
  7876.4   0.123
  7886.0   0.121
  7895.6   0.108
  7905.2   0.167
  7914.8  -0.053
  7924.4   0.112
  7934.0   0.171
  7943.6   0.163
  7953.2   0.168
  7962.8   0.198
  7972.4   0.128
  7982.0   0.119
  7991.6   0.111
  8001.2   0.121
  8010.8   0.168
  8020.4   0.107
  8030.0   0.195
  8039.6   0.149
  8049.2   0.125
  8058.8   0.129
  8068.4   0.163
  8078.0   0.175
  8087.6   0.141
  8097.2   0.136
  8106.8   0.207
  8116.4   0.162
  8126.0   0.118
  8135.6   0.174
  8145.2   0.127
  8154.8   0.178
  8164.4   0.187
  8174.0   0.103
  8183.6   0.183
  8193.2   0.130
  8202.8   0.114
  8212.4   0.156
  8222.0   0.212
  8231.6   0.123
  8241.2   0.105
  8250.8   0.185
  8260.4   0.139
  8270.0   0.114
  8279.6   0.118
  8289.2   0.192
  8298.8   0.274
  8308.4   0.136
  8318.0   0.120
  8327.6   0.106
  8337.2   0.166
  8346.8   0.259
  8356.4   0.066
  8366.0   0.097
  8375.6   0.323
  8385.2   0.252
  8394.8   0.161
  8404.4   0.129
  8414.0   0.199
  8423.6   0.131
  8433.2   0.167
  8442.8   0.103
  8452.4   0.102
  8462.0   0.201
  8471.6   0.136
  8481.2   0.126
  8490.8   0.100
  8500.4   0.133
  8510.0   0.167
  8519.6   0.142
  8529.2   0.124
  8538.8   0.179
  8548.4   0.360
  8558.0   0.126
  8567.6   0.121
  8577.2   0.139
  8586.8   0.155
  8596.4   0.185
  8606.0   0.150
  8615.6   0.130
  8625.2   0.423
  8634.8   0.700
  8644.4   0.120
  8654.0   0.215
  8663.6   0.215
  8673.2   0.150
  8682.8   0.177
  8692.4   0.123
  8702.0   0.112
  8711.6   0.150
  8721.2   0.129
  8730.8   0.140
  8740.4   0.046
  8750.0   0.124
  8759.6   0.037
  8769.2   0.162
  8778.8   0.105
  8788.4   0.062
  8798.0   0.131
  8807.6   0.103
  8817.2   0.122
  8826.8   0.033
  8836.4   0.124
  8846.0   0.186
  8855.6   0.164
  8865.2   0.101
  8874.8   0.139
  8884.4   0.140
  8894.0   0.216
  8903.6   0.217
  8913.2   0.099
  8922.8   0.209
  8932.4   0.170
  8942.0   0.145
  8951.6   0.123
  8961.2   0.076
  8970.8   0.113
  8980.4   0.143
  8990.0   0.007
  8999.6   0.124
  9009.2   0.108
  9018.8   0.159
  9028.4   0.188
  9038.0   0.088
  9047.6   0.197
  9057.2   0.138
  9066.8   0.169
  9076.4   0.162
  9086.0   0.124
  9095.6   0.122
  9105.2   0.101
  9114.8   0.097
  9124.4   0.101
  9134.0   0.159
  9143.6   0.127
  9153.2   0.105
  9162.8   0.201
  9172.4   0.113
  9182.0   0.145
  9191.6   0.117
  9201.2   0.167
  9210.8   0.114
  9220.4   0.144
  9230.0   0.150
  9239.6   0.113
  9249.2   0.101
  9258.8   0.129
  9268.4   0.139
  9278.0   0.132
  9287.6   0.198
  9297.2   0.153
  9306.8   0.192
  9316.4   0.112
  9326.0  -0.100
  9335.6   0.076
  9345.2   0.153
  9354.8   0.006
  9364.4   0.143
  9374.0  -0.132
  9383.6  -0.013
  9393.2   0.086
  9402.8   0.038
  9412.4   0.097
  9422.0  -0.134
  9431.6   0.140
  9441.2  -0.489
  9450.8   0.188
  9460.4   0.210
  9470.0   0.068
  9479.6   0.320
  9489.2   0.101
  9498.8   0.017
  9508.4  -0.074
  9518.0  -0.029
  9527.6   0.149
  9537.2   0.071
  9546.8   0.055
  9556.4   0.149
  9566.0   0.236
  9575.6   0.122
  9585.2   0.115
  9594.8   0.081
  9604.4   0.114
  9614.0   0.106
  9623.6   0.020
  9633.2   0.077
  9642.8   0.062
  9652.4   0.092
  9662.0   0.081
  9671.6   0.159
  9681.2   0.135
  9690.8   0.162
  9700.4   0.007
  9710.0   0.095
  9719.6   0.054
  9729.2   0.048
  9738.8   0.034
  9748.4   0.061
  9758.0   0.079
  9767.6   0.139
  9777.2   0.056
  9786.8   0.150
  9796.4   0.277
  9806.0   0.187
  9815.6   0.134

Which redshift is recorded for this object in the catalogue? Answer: 0.723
